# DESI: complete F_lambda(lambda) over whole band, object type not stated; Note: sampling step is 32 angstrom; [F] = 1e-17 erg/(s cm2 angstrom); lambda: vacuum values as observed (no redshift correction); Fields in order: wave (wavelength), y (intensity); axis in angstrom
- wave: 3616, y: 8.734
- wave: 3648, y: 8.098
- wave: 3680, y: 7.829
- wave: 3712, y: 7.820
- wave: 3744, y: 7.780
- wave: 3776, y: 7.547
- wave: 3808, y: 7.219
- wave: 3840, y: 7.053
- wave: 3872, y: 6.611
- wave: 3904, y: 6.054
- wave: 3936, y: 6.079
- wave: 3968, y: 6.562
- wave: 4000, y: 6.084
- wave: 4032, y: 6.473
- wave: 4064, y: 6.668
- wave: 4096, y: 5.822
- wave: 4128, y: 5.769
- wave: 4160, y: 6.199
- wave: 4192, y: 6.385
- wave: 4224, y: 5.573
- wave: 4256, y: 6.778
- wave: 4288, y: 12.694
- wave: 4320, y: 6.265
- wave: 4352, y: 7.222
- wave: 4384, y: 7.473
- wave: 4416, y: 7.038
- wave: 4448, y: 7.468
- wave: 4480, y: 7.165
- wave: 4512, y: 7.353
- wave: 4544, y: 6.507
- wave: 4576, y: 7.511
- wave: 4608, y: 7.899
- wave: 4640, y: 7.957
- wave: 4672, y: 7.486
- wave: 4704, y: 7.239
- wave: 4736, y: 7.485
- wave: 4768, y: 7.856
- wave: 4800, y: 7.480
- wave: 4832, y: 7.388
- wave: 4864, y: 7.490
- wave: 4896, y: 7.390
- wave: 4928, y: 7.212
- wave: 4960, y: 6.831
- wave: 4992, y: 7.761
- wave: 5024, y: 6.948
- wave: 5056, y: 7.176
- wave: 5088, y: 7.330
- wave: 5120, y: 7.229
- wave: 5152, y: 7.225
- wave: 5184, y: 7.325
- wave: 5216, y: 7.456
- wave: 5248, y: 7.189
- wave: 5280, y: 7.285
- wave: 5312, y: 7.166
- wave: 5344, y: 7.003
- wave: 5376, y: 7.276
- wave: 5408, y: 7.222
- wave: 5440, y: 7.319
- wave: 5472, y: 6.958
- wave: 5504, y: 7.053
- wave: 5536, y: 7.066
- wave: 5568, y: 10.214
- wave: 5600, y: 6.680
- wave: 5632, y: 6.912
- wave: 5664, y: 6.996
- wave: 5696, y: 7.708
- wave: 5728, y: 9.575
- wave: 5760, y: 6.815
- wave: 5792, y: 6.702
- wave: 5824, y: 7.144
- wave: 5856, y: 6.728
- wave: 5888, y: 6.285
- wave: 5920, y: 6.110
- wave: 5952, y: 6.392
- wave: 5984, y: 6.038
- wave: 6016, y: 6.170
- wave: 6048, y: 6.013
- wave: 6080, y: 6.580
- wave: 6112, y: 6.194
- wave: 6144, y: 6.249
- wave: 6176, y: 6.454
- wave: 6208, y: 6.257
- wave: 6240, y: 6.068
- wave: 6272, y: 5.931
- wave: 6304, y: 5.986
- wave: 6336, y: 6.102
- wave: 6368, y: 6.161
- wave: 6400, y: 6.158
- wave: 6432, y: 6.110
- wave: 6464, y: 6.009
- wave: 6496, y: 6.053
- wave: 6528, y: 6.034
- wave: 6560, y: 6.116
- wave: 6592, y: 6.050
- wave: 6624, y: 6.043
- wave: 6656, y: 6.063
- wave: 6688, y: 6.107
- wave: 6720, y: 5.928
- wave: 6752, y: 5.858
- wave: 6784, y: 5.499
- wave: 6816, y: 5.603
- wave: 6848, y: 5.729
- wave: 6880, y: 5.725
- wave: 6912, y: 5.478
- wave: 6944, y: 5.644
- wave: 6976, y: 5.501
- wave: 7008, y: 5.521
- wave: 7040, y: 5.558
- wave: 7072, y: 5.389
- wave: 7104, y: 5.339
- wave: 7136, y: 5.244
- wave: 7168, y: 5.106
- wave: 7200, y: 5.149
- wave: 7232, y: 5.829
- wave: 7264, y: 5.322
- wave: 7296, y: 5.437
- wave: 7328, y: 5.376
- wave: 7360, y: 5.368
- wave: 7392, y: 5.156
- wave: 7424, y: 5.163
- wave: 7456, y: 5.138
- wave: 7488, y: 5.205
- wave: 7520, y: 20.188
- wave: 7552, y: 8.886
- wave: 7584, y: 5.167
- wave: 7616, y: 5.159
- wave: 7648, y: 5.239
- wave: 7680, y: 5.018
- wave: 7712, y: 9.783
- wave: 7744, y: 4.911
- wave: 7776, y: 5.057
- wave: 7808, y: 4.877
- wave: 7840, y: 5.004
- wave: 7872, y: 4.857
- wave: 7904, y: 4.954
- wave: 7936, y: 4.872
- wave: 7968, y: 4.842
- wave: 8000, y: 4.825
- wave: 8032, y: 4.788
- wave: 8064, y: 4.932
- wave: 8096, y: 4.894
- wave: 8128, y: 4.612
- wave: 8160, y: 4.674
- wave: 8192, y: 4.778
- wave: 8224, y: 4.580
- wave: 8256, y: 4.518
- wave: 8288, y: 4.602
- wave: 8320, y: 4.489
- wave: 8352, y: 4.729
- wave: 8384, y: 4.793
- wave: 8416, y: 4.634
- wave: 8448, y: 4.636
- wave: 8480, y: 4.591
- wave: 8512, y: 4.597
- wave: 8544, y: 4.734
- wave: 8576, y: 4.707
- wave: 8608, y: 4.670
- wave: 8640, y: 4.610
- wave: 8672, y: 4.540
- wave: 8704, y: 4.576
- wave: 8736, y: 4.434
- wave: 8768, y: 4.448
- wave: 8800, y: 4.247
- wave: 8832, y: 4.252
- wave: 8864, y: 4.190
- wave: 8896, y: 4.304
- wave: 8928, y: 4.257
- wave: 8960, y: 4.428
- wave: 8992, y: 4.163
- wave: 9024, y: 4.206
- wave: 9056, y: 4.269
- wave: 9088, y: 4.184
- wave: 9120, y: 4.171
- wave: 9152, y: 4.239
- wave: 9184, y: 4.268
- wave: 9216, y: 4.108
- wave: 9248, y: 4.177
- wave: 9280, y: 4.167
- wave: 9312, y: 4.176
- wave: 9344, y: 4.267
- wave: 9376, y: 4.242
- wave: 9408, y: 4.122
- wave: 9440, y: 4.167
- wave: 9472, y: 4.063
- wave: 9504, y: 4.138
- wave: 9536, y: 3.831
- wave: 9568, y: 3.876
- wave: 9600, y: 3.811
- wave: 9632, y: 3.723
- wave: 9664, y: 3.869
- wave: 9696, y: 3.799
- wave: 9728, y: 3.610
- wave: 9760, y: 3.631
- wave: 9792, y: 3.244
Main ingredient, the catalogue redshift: 0.146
